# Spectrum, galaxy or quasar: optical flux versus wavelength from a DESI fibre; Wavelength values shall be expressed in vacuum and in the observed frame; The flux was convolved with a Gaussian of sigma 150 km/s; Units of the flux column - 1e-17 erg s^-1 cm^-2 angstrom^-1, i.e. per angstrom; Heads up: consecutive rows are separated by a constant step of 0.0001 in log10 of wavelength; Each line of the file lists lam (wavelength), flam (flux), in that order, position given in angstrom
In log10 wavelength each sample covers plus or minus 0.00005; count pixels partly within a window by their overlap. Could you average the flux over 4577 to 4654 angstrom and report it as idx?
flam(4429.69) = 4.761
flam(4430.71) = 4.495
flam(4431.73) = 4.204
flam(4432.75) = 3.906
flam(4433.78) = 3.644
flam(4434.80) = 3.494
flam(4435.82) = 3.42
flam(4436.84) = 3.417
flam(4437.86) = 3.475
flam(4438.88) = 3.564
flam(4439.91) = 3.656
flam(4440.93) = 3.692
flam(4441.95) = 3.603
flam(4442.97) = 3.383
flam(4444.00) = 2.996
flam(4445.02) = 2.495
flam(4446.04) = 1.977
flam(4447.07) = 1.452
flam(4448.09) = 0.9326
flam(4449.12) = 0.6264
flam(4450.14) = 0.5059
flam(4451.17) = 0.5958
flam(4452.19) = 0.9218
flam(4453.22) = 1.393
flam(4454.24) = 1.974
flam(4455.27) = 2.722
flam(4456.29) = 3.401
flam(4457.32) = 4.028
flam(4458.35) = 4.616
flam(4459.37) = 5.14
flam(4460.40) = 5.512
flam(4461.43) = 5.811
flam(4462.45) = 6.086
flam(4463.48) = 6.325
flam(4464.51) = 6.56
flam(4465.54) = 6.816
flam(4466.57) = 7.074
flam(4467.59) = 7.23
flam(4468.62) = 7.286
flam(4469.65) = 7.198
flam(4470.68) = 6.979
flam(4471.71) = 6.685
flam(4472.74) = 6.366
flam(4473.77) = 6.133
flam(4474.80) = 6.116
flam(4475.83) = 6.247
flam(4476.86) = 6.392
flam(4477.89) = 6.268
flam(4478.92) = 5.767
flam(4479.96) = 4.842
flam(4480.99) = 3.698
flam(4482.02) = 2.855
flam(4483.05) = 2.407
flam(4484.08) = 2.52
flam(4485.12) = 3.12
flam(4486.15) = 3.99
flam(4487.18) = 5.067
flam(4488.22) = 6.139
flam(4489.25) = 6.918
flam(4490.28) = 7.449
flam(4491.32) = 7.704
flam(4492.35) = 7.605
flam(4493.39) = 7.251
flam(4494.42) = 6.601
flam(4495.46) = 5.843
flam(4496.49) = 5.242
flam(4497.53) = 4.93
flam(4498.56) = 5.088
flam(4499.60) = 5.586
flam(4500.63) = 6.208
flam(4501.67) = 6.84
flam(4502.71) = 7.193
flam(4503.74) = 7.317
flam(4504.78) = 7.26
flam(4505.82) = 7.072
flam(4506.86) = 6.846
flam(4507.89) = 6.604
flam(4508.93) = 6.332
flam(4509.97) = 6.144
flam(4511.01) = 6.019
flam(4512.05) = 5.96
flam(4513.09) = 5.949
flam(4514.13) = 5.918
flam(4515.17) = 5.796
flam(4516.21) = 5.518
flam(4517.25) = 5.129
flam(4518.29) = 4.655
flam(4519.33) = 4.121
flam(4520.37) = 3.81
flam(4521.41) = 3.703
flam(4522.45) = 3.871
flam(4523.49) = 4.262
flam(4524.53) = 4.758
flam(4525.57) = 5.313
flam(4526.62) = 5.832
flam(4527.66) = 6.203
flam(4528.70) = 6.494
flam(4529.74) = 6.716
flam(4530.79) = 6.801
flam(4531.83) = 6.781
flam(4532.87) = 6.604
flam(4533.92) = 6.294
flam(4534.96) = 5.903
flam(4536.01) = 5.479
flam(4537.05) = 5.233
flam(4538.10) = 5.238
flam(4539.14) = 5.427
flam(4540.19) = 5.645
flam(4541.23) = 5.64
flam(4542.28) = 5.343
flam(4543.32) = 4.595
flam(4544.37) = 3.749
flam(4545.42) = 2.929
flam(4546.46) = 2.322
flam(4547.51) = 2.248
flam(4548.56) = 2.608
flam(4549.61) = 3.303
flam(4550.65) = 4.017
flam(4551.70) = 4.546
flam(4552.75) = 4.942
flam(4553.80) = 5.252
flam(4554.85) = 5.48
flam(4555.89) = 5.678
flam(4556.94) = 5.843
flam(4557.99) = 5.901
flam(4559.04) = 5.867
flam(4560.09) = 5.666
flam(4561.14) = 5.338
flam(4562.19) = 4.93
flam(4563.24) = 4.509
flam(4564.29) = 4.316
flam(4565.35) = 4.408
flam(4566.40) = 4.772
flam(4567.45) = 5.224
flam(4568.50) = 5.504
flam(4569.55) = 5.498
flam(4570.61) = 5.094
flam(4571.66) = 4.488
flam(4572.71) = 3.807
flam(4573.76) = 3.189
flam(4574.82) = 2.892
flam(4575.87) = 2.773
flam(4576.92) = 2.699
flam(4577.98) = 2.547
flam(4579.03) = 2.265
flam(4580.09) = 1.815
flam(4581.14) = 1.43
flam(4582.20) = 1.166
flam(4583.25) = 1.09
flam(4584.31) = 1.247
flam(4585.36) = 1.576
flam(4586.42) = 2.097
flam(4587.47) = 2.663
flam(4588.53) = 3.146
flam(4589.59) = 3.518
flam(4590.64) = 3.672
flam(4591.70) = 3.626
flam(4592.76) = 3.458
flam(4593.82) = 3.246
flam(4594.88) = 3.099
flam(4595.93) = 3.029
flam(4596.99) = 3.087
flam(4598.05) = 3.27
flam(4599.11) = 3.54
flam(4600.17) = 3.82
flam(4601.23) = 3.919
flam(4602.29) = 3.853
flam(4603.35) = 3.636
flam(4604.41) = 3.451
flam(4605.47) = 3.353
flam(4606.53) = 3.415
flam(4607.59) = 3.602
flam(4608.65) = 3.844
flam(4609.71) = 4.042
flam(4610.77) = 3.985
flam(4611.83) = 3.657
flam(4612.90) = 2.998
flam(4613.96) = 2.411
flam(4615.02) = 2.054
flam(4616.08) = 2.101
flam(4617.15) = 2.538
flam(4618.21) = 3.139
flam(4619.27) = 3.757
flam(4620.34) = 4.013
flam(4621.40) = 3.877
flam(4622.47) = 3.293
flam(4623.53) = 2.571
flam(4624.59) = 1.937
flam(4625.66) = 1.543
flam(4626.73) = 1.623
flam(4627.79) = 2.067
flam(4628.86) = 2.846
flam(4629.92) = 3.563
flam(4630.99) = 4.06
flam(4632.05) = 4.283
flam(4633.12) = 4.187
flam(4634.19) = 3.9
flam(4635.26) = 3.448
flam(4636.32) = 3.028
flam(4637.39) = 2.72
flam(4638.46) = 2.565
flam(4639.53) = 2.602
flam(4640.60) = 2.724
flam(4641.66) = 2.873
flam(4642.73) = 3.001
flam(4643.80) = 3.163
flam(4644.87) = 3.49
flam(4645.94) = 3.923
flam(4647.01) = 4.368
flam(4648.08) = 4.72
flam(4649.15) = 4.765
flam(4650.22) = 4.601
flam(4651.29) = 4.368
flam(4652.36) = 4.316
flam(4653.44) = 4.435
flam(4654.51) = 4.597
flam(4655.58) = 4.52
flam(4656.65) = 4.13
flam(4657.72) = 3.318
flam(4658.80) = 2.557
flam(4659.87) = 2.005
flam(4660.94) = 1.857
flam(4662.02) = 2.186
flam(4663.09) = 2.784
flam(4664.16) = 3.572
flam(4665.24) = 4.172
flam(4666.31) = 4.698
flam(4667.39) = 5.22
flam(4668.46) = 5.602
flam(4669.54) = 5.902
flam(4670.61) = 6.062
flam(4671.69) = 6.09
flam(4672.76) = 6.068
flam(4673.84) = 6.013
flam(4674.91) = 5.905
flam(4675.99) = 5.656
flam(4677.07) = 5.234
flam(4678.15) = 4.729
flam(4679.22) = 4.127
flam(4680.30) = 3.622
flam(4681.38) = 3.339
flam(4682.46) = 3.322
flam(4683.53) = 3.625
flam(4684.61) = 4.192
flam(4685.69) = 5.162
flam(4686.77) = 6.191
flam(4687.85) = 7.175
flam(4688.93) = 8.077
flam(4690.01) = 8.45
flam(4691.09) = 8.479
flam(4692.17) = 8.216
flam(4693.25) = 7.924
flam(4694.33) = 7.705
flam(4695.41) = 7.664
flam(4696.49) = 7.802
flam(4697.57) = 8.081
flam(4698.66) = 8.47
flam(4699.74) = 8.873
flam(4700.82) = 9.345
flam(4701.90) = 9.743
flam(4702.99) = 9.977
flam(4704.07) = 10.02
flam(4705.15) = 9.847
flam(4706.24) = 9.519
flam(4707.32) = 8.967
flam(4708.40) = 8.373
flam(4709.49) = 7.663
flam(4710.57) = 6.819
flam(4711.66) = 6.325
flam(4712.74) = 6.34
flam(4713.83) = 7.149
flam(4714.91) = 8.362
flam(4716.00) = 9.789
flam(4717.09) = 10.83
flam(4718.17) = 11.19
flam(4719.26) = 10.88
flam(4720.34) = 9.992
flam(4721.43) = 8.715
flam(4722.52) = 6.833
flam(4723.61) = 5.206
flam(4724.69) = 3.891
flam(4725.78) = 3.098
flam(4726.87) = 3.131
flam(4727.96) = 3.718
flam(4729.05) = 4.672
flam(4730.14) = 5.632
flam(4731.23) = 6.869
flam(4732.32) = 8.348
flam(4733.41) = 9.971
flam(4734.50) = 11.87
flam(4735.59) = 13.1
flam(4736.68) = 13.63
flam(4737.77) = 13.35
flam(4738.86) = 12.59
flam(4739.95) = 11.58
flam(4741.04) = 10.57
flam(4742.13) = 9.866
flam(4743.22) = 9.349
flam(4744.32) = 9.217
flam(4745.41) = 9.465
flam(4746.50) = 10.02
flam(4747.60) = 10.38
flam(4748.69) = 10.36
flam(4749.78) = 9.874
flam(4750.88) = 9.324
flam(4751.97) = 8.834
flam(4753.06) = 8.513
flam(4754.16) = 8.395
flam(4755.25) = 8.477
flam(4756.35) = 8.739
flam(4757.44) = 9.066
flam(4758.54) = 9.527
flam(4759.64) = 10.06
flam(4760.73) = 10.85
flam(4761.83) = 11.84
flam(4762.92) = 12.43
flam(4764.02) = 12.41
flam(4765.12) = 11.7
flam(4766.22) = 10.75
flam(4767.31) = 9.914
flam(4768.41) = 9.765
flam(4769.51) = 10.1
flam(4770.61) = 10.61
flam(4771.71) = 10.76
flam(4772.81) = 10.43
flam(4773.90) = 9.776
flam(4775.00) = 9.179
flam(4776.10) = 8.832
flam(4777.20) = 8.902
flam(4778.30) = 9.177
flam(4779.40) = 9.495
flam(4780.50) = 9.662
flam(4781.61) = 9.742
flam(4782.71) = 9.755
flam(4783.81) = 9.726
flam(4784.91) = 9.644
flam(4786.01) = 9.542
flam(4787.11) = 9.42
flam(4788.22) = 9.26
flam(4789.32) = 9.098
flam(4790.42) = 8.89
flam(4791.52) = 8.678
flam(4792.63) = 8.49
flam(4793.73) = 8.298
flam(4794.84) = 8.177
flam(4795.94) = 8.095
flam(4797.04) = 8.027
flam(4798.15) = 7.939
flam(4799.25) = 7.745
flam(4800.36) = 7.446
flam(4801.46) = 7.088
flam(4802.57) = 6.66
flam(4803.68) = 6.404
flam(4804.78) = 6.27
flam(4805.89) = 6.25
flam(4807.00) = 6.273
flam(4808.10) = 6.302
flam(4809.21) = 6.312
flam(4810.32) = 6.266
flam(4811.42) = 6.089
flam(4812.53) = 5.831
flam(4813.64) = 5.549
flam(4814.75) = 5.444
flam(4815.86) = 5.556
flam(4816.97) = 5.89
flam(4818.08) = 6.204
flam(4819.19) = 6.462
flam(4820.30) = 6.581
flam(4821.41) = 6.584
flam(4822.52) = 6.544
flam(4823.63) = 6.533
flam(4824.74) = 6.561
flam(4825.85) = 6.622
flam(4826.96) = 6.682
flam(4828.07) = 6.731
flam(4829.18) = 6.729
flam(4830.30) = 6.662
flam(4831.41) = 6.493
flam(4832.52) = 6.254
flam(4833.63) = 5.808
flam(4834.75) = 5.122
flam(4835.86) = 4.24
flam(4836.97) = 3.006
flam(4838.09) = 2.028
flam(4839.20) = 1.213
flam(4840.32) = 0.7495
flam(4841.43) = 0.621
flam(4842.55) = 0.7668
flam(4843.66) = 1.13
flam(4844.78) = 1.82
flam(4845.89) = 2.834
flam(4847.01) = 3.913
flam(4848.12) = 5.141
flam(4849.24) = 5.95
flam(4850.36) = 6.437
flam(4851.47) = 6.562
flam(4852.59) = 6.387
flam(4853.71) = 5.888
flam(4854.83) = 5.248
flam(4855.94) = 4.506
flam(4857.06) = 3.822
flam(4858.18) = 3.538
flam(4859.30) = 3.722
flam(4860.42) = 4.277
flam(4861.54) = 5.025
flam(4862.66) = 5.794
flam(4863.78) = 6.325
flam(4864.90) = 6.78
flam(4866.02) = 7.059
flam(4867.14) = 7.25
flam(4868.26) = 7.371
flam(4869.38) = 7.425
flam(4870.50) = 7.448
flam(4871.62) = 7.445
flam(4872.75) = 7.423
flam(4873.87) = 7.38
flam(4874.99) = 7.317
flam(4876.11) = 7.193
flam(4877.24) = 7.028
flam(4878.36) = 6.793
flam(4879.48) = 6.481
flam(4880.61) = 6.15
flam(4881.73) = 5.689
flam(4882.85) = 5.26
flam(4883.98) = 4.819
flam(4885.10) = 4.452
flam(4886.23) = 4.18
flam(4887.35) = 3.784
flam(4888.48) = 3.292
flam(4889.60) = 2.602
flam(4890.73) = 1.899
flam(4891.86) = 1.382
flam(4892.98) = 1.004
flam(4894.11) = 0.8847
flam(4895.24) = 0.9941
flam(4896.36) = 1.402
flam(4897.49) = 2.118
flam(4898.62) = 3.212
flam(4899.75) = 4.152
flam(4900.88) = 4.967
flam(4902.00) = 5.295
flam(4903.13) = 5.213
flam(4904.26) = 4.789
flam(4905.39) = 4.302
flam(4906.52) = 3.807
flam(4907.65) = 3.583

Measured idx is 3.15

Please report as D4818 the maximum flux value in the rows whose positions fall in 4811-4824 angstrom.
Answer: 6.584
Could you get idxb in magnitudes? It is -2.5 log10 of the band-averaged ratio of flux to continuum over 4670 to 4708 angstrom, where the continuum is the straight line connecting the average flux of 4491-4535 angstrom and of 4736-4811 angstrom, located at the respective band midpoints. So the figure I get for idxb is 0.183 mag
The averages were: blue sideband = 5.95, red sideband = 9.31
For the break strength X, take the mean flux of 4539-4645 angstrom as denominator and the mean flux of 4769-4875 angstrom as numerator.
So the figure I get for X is 1.86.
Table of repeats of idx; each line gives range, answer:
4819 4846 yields 4.59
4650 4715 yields 6.06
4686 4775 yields 9.03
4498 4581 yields 5.04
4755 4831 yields 8.27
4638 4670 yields 3.77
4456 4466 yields 5.46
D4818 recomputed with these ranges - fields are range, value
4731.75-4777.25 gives 13.63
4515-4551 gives 6.801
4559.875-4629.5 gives 5.666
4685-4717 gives 10.02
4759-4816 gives 12.43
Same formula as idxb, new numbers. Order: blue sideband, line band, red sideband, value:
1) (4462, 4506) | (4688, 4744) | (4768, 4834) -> -0.177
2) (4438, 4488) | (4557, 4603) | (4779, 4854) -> 0.349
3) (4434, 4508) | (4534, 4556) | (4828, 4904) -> 0.060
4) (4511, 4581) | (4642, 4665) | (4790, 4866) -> 0.364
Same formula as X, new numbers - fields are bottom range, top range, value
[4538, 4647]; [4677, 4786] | 2.43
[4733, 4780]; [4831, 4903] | 0.44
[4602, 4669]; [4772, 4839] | 2.12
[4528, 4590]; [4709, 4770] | 2.13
